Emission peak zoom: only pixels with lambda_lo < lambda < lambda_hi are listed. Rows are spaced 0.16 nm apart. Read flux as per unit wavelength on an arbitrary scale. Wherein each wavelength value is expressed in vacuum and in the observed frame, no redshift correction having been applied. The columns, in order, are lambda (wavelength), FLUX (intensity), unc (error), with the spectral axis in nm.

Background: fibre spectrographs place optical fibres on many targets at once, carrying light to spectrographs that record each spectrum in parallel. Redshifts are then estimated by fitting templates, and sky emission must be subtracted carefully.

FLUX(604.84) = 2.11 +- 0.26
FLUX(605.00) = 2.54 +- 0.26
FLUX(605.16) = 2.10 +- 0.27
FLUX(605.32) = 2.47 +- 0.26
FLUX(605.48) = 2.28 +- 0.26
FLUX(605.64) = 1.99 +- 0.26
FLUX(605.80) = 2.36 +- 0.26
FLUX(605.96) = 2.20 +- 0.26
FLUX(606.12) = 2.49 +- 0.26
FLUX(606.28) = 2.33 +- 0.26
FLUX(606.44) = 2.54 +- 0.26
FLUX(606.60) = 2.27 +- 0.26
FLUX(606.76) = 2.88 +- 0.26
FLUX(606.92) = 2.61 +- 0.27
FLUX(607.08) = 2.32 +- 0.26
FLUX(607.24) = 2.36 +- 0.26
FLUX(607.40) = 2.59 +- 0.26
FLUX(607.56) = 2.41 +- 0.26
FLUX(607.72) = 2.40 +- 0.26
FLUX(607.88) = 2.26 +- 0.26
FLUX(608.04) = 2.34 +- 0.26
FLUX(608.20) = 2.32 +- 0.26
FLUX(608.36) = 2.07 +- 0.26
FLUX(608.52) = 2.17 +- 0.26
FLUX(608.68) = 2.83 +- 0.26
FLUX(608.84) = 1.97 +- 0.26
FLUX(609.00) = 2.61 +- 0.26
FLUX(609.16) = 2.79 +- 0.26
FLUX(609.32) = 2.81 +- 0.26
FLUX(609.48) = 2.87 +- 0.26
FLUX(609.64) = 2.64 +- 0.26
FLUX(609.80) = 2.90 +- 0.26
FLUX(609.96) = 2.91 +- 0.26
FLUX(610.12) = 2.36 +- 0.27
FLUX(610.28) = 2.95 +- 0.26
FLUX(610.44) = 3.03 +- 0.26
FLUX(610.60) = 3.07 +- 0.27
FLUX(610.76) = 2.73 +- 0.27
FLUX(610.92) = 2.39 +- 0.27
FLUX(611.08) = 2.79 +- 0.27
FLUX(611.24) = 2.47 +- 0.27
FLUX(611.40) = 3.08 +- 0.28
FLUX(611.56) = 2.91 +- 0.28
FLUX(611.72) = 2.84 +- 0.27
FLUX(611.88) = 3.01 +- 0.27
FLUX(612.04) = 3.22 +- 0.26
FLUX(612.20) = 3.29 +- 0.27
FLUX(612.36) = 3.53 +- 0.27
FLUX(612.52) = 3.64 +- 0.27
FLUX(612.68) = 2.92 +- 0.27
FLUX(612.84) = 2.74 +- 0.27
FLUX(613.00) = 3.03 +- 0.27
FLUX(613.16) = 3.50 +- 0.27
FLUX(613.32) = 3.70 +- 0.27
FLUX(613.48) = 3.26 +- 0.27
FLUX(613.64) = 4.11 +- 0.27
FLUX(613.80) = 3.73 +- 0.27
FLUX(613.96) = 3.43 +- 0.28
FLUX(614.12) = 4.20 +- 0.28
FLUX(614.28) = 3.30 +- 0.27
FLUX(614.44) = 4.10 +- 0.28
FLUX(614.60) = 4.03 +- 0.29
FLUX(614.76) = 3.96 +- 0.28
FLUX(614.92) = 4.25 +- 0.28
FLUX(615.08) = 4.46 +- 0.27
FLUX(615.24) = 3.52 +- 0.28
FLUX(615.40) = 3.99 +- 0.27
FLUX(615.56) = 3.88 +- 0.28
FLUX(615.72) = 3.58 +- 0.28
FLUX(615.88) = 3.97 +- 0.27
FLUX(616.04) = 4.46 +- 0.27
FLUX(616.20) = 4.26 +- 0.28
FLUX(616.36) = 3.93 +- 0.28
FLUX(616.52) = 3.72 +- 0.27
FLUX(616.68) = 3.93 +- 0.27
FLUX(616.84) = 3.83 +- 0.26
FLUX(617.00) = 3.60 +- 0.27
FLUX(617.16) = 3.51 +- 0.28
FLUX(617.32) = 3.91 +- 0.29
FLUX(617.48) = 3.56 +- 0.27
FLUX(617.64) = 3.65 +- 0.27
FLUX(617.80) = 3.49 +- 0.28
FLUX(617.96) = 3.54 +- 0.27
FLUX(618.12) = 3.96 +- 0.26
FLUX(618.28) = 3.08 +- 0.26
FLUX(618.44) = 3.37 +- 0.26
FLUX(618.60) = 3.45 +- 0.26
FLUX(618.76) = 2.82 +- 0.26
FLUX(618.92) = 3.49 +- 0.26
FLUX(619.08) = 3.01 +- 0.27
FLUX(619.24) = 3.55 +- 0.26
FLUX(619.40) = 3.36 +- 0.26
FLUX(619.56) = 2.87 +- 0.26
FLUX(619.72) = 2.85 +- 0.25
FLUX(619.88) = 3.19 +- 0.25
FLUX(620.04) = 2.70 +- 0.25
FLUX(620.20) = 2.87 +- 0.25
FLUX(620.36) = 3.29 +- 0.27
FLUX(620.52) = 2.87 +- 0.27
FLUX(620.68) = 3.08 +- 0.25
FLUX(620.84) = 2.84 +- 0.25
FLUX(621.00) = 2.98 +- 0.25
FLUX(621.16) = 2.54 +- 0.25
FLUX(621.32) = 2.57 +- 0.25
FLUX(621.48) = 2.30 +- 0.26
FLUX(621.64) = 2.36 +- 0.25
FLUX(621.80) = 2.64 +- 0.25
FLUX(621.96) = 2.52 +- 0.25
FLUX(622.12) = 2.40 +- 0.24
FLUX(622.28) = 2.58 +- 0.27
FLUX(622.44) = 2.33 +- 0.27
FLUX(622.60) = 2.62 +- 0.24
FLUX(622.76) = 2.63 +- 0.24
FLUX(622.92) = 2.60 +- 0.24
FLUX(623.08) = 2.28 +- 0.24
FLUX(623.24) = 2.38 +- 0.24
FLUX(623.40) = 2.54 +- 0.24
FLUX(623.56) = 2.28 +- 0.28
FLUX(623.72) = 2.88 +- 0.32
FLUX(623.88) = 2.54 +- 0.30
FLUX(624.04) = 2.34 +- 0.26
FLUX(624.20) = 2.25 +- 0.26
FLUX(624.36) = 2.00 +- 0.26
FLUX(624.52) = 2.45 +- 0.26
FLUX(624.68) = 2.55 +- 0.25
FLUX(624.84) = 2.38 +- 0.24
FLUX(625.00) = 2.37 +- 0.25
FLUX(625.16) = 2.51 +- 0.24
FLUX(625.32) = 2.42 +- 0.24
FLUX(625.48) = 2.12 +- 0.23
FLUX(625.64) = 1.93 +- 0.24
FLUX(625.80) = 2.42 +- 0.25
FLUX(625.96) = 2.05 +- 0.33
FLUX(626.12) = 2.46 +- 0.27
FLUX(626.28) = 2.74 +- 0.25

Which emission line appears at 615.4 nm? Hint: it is Mg II 2798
